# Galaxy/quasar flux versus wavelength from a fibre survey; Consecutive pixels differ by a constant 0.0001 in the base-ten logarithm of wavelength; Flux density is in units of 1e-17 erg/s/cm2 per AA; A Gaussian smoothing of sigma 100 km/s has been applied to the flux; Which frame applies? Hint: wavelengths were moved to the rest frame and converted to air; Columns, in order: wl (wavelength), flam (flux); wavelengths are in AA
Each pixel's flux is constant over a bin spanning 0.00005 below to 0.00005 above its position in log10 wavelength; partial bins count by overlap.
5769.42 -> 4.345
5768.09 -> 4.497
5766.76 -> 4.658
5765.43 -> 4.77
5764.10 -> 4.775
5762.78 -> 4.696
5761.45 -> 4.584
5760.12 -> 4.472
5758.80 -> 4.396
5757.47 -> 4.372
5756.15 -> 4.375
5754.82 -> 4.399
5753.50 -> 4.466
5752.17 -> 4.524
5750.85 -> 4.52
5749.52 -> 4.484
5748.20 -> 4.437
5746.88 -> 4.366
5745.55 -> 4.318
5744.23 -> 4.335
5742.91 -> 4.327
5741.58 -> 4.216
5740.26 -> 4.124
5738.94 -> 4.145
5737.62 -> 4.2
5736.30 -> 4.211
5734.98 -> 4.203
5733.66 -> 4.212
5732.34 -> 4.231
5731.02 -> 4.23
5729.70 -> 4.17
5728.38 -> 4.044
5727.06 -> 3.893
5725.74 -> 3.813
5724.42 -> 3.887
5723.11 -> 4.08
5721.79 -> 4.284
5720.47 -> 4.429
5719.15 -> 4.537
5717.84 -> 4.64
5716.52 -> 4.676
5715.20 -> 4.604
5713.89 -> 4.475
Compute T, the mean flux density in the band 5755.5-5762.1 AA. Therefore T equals 4.44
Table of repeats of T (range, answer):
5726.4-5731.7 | 4.08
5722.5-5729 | 3.94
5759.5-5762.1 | 4.52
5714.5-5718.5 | 4.64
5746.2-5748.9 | 4.4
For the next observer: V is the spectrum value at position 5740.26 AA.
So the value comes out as 4.124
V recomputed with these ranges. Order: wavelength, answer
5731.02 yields 4.23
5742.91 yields 4.327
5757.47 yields 4.372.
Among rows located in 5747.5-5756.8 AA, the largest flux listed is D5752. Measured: 4.524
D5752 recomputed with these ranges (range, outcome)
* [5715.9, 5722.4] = 4.676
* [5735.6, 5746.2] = 4.335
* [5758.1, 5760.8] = 4.472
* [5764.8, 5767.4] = 4.77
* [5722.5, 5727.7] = 4.08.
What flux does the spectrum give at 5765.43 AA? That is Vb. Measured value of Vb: 4.77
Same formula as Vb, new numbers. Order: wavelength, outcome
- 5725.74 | 3.813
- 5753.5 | 4.466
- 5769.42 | 4.345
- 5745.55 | 4.318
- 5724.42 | 3.887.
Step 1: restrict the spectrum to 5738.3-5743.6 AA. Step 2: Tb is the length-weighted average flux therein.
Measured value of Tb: 4.2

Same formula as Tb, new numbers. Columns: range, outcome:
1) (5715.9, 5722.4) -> 4.51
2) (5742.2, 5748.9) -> 4.36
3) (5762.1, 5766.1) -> 4.75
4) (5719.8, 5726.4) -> 4.1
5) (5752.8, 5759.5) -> 4.4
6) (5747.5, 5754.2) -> 4.49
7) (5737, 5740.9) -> 4.16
